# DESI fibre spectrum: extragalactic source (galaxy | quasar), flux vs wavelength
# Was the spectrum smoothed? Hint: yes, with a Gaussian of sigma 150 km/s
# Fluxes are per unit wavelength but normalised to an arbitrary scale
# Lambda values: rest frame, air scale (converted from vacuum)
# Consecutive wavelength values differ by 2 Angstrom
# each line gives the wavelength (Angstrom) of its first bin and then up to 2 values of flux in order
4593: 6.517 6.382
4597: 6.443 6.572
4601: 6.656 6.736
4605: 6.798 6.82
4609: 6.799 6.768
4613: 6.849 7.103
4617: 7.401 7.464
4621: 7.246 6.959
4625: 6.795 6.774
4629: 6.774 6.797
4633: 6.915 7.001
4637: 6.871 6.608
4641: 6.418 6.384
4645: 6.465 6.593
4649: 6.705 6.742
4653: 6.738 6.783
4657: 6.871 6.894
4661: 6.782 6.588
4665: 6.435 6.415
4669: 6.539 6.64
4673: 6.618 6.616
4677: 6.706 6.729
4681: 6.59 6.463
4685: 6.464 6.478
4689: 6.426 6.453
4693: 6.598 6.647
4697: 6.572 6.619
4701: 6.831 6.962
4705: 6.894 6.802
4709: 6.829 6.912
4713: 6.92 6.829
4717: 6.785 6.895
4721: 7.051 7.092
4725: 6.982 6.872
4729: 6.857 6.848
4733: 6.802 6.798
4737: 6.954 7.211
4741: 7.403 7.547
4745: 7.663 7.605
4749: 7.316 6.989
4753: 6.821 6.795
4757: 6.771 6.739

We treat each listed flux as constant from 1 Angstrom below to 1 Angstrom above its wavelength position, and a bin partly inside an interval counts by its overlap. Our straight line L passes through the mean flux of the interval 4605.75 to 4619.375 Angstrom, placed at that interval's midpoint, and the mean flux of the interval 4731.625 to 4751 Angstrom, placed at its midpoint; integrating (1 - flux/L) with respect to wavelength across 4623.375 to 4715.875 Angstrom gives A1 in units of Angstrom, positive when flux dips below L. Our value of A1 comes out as 5.5 Angstrom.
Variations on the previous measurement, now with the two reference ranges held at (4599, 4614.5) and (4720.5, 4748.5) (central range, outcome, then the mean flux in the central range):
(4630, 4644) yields 0.3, 6.71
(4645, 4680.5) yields 1.4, 6.66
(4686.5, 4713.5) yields 1.2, 6.71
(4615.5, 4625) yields -0.6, 7.21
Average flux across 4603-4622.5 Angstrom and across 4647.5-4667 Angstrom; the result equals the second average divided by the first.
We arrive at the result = 0.96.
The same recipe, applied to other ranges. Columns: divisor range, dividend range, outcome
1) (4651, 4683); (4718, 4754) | 1.07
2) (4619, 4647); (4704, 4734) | 1.02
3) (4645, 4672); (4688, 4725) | 1.02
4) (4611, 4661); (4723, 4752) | 1.04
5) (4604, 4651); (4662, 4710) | 0.97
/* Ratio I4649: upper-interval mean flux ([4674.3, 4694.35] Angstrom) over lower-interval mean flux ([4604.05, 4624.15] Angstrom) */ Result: 0.93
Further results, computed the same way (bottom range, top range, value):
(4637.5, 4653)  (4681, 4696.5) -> 0.99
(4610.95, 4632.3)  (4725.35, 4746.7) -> 1.02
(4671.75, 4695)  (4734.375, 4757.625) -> 1.09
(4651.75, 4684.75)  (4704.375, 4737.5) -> 1.04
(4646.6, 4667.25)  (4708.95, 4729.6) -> 1.03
